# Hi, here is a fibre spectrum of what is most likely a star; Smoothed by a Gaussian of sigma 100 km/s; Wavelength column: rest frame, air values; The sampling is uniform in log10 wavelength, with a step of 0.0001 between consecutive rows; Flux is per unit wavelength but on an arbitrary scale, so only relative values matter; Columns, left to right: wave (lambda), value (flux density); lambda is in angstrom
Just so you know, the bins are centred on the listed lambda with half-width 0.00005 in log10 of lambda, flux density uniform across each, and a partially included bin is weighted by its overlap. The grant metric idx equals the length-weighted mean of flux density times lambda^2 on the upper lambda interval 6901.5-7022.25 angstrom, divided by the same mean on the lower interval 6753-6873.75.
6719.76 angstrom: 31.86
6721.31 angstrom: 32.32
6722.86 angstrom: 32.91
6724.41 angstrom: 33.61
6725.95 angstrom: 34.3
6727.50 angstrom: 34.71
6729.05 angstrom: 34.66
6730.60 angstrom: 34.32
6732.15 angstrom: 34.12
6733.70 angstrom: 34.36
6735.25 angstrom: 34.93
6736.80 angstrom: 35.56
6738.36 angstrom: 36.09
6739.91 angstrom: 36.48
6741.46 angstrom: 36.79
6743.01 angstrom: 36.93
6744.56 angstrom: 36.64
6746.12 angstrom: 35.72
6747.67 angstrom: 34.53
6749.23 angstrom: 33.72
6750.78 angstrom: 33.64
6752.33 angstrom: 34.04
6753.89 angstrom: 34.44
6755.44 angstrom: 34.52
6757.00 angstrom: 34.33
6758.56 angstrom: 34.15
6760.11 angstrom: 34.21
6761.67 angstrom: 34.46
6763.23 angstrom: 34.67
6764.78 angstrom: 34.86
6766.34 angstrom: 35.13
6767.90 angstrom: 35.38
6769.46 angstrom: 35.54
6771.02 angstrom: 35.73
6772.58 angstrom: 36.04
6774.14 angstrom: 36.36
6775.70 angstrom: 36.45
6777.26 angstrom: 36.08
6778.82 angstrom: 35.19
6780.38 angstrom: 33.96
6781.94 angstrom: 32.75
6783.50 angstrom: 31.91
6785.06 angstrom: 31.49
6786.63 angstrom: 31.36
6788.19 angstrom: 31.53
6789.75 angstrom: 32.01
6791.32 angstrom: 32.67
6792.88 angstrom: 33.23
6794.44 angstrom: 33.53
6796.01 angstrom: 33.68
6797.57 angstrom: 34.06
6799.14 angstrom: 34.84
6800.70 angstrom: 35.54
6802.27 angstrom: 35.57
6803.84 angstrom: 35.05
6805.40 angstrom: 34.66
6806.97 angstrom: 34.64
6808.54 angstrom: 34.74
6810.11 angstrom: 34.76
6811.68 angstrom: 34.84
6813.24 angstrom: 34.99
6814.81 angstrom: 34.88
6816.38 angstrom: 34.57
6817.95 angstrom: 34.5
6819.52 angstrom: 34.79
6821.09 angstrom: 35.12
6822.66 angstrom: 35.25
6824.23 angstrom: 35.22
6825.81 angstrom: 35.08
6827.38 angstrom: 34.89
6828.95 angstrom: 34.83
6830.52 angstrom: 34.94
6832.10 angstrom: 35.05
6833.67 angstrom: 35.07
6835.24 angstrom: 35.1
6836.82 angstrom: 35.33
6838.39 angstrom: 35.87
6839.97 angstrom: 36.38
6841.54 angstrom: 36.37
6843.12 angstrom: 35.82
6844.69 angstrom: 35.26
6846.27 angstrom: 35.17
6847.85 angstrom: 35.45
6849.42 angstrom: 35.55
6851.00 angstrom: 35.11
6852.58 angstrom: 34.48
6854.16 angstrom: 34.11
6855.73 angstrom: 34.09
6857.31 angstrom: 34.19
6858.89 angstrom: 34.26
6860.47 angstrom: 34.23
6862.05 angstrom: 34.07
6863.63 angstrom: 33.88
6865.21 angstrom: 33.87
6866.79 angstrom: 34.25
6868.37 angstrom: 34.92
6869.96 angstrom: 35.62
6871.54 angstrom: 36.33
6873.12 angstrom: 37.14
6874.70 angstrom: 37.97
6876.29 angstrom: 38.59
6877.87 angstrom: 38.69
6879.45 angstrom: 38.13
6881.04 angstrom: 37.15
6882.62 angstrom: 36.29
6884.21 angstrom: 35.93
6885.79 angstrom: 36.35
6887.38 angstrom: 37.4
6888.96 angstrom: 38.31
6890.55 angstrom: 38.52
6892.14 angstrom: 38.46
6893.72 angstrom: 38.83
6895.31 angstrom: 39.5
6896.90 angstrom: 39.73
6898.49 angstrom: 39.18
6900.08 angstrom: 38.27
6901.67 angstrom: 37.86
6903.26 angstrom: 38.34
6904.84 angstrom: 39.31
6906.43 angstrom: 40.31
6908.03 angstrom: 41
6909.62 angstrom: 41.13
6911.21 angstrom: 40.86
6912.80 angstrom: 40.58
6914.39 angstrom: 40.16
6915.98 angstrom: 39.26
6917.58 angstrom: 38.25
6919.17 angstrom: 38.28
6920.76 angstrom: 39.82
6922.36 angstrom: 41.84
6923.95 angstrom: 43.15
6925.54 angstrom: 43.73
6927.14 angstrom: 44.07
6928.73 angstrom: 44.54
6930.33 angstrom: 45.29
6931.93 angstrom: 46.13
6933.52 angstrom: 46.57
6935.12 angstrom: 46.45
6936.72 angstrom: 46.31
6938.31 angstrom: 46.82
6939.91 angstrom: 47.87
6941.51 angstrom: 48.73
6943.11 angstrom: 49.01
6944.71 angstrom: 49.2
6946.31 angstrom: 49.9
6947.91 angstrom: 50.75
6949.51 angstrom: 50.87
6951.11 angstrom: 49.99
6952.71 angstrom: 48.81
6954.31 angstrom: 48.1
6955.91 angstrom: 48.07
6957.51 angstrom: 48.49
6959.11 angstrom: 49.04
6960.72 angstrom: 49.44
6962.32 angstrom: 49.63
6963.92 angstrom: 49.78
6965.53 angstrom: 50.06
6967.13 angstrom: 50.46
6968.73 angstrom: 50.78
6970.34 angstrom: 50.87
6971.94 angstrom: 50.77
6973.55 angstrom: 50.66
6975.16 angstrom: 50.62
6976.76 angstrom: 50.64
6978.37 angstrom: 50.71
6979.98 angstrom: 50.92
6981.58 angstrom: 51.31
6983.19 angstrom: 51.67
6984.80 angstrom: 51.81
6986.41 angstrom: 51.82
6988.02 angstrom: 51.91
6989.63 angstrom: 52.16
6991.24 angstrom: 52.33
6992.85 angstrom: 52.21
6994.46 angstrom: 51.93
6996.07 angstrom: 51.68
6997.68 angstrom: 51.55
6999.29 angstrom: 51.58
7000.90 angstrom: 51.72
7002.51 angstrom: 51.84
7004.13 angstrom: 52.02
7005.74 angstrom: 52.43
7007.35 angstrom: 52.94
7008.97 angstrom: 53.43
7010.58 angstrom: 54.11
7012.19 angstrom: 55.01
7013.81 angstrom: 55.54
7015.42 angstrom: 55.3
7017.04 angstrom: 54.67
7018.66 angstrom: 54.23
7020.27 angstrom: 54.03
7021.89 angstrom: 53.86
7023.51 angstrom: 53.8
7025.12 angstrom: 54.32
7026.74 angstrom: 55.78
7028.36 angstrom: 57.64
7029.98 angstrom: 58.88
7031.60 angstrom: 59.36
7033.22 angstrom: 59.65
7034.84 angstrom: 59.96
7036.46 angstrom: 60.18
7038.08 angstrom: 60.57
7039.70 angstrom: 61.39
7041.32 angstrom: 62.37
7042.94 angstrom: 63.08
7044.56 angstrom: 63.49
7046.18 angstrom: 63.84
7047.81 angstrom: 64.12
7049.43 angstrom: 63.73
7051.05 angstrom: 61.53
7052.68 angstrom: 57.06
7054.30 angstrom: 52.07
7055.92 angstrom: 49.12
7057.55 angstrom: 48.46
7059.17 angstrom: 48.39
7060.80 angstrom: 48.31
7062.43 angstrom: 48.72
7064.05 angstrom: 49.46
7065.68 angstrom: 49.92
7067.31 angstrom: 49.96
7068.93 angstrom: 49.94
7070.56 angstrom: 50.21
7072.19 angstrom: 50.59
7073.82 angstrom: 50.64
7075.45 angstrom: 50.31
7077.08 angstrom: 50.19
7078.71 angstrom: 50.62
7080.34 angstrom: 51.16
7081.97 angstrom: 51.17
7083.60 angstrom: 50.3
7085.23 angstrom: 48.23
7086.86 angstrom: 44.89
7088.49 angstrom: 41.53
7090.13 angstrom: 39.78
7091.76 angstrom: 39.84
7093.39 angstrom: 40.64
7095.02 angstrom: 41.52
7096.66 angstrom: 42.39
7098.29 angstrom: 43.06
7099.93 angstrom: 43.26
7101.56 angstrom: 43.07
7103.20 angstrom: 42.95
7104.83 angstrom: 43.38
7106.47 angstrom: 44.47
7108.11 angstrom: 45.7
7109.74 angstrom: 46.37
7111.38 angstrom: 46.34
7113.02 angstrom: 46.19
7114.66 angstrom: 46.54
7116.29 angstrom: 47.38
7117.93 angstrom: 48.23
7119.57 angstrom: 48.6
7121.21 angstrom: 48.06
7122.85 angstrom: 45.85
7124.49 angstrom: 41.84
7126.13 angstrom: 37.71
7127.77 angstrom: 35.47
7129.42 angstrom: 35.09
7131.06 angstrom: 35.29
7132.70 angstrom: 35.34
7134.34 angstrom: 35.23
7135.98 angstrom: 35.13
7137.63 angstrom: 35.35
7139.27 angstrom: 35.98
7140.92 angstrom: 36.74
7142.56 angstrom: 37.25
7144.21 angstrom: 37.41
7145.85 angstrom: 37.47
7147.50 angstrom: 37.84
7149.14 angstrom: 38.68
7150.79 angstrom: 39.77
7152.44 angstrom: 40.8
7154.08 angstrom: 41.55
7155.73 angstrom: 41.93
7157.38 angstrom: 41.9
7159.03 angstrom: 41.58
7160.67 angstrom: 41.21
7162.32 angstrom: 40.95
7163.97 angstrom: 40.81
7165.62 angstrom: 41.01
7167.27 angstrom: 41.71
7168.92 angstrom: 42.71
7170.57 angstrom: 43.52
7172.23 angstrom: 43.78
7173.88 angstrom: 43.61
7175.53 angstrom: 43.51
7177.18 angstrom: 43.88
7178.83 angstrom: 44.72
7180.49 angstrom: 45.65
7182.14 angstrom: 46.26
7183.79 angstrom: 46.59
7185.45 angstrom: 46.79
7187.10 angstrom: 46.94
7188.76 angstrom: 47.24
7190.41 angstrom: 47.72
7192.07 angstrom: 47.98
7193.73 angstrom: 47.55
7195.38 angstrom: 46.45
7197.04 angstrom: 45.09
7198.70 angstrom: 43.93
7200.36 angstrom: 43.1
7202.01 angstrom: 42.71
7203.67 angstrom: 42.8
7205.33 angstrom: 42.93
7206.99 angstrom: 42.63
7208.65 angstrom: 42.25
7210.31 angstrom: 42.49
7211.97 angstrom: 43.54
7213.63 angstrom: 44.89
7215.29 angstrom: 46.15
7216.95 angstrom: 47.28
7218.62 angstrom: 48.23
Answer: 1.46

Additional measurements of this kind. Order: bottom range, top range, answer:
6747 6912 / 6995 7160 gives 1.46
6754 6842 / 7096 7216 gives 1.36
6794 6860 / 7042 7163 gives 1.41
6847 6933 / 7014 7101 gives 1.44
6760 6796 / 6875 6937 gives 1.23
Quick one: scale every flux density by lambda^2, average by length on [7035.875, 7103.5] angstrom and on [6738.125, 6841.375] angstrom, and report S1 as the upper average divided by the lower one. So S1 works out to 1.59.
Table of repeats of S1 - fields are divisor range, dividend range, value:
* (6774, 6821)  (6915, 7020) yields 1.52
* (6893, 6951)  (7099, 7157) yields 1.01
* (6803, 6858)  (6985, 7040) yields 1.64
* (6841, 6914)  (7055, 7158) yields 1.26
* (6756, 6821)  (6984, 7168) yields 1.53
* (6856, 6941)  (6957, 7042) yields 1.39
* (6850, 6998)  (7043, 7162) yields 1.10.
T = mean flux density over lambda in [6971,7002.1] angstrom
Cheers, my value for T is 51.5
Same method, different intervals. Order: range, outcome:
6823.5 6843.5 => 35.4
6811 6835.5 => 35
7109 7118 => 46.7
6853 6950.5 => 40.3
